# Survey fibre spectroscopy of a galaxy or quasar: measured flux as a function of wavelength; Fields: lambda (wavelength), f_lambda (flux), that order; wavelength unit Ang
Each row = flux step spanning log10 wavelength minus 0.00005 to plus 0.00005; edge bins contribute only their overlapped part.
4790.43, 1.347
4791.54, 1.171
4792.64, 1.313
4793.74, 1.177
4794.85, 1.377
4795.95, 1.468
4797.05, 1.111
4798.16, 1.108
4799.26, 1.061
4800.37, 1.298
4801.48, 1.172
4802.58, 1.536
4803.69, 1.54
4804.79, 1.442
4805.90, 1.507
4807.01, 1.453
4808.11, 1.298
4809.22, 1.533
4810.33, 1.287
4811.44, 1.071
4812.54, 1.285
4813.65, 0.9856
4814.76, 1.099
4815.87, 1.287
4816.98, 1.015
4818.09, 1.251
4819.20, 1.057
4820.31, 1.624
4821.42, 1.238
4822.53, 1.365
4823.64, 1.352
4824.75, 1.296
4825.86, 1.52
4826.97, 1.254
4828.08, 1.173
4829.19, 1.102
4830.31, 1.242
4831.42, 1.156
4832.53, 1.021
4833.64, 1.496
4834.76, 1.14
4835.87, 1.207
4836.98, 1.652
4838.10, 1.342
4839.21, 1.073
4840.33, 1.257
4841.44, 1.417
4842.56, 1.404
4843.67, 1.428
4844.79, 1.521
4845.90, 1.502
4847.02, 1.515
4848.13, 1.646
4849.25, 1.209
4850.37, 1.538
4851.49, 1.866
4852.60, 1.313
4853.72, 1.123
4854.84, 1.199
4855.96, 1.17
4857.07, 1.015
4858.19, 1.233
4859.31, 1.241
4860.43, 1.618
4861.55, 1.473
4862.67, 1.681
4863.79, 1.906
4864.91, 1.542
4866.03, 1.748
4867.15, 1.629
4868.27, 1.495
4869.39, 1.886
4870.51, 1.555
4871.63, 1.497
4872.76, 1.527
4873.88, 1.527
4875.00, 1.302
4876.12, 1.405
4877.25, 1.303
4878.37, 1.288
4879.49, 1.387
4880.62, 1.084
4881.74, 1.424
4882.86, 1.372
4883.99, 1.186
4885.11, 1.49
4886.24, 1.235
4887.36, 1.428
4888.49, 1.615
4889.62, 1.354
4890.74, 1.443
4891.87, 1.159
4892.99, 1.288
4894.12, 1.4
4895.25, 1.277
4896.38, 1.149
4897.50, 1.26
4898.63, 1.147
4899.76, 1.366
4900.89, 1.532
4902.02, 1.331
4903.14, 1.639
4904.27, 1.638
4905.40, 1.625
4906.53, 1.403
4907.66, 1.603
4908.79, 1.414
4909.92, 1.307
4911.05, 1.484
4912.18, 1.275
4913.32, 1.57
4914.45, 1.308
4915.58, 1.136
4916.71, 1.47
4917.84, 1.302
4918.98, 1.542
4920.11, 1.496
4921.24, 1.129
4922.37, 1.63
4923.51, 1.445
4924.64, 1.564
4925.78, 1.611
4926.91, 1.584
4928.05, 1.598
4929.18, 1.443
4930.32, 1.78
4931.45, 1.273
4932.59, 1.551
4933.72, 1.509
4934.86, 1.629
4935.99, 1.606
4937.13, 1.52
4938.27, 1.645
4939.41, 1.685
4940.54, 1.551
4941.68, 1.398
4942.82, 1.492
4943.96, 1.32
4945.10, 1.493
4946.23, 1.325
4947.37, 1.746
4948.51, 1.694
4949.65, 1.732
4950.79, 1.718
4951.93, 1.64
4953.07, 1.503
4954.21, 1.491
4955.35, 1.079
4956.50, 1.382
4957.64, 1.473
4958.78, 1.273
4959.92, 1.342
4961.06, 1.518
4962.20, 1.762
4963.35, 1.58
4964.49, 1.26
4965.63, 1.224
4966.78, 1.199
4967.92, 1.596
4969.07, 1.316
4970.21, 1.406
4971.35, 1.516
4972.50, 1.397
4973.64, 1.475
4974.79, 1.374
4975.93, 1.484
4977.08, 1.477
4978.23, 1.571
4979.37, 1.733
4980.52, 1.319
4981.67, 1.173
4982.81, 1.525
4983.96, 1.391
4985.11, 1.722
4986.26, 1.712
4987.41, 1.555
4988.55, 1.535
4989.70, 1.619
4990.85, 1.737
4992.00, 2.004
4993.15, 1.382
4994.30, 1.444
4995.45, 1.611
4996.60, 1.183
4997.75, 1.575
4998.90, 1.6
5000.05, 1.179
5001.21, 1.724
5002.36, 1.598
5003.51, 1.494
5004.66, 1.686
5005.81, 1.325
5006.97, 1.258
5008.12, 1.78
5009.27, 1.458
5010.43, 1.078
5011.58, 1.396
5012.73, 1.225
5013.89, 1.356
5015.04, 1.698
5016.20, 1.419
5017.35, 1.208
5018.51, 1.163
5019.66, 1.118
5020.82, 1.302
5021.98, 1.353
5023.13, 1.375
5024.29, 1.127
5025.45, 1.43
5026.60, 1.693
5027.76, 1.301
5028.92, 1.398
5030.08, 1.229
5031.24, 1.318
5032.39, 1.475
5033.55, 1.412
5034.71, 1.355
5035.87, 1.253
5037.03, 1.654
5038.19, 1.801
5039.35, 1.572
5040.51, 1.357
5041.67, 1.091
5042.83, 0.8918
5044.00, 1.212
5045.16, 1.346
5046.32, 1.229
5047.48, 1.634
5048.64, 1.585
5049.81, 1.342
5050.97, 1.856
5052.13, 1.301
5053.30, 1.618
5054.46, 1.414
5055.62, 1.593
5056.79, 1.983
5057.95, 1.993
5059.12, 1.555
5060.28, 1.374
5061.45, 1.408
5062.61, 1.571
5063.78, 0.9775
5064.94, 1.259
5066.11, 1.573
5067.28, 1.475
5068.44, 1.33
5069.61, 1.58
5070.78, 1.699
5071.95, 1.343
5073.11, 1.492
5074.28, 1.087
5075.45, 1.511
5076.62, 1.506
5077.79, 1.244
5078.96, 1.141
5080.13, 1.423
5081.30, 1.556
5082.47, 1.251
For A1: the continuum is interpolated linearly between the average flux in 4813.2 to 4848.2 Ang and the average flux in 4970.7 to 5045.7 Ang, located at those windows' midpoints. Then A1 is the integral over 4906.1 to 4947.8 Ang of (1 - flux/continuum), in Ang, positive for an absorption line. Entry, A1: -3.3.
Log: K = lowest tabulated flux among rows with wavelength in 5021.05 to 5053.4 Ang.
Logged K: 0.8918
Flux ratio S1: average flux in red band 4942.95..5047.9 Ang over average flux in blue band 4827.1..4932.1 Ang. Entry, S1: 1.0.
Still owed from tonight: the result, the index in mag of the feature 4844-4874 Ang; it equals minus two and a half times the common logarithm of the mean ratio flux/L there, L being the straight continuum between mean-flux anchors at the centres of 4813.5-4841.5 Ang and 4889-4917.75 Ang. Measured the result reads -0.139 mag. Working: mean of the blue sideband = 1.26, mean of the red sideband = 1.38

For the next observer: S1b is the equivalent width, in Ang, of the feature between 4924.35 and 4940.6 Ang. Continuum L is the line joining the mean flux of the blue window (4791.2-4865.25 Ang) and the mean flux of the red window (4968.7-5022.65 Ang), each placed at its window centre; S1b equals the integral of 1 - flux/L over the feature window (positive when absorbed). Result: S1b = -1.8 Ang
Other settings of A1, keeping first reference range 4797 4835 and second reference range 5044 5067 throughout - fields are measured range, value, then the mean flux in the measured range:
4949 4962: -0.69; 1.48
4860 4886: -3.22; 1.49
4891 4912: -0.57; 1.39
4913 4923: -0.19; 1.39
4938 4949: -1.10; 1.53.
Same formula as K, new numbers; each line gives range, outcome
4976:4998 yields 1.173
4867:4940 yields 1.084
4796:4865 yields 0.9856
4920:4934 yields 1.129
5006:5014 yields 1.078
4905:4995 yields 1.079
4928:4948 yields 1.273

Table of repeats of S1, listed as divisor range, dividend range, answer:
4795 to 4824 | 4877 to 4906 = 1.06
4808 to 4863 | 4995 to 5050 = 1.06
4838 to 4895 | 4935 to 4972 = 1.05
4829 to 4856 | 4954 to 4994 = 1.09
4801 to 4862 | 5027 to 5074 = 1.09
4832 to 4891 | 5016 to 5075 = 1.00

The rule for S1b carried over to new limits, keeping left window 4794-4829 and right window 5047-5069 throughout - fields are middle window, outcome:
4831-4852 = -1.1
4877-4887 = 0.3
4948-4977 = -0.6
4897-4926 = -1.0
